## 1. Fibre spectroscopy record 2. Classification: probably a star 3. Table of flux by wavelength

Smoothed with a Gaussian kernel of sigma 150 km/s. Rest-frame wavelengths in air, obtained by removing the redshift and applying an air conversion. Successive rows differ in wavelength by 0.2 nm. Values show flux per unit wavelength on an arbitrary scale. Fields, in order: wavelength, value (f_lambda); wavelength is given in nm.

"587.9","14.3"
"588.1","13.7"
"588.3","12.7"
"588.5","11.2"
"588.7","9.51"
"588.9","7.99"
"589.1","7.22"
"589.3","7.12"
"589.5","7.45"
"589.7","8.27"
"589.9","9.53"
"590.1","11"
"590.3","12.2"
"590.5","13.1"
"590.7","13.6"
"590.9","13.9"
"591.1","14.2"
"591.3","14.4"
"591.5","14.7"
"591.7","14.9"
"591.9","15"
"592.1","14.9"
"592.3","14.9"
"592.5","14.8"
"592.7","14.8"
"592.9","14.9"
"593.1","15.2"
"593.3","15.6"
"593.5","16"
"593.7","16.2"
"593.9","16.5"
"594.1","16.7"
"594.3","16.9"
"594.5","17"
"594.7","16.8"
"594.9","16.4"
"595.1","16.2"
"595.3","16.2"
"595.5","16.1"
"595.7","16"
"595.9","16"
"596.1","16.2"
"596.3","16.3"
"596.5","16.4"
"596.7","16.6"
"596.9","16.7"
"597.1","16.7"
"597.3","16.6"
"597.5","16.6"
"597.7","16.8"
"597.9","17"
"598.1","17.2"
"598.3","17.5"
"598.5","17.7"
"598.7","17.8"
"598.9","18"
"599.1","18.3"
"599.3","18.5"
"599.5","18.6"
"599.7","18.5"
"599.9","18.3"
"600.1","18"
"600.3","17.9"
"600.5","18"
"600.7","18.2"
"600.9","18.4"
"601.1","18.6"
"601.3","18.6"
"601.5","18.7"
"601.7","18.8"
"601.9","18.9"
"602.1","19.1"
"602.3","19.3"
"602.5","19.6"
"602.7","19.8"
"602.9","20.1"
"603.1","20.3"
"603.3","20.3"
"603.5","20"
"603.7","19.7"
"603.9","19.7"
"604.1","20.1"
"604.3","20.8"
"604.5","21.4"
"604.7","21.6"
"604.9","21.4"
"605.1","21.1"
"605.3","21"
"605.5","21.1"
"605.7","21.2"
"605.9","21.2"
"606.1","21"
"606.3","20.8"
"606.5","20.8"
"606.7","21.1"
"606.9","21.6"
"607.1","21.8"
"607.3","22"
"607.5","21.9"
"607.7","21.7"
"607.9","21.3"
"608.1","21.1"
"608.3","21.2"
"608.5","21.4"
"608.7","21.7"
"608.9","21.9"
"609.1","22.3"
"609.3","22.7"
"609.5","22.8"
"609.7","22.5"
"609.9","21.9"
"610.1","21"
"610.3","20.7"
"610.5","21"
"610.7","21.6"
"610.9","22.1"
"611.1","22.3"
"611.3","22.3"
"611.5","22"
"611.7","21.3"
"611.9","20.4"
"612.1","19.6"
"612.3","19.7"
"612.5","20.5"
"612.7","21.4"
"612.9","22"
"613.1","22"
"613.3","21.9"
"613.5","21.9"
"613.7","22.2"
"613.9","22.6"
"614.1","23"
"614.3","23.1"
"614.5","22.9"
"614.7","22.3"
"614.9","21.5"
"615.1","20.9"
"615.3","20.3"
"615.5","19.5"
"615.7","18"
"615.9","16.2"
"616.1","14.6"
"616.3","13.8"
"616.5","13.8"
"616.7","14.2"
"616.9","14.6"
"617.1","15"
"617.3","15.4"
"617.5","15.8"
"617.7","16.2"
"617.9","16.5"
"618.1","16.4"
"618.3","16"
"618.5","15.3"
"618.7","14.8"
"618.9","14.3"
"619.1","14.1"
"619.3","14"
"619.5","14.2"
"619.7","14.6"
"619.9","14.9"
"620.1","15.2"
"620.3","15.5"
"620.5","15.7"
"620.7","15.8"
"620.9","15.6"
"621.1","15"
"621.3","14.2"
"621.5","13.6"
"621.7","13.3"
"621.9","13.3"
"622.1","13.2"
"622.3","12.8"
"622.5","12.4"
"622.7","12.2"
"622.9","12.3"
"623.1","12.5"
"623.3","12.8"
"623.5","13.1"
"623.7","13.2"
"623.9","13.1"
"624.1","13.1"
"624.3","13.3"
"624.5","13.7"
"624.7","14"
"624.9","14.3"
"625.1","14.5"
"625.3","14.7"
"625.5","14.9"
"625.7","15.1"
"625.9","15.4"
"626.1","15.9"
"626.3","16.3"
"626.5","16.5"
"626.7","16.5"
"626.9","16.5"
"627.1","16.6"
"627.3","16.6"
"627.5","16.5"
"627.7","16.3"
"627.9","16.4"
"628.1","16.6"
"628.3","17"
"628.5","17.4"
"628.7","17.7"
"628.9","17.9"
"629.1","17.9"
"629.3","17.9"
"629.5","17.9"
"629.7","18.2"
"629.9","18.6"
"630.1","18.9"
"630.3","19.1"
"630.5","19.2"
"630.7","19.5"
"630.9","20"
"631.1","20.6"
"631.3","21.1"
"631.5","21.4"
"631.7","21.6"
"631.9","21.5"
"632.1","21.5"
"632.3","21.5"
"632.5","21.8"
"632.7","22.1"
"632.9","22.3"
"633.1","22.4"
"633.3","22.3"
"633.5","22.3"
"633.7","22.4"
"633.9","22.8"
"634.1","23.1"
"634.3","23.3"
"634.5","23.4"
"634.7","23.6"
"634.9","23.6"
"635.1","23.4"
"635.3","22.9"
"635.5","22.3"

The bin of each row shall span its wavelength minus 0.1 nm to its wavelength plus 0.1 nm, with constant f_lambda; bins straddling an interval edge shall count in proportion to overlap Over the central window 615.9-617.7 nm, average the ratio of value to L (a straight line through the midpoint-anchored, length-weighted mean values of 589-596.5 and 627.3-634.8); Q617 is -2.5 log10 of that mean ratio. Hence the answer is 0.206 mag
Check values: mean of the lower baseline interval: 14.3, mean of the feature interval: 14.8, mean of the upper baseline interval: 20.1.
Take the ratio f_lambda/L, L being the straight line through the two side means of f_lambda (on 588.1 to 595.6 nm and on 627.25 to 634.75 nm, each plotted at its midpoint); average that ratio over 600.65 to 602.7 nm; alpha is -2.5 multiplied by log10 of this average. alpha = -0.233 mag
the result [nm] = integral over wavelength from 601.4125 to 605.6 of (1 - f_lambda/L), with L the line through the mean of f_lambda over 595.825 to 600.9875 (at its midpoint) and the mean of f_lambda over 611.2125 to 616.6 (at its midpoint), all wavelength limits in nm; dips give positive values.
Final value -0.40 nm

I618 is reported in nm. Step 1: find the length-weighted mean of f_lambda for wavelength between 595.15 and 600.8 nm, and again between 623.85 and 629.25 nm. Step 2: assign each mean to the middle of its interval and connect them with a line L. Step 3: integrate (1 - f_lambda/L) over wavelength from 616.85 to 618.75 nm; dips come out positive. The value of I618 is 0.07 nm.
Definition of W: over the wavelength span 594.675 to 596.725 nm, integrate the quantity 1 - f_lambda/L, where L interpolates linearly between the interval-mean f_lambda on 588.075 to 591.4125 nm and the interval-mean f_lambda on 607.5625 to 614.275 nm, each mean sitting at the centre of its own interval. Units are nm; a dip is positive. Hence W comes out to -0.34 nm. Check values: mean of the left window 11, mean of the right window 21.7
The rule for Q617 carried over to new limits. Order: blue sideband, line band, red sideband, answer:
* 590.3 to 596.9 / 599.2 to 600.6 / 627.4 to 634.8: -0.12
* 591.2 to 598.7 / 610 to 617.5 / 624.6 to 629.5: -0.22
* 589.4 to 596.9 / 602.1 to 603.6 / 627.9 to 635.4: -0.22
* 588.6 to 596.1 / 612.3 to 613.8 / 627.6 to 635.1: -0.24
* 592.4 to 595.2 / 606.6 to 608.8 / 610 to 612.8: -0.08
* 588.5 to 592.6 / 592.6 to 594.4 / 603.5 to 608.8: -0.16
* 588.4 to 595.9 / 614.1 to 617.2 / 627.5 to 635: -0.04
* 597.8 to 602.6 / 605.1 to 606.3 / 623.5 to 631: -0.18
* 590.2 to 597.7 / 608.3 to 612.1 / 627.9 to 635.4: -0.22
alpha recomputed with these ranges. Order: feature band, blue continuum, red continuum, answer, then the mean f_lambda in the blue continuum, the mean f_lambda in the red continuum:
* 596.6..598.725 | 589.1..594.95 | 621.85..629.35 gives -0.204 mag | 13.9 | 15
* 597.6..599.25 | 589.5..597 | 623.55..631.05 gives -0.162 mag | 14.9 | 16.4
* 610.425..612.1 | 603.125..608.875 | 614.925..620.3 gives -0.153 mag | 21.1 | 15.8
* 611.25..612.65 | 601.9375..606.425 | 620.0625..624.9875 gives -0.181 mag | 20.5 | 13.7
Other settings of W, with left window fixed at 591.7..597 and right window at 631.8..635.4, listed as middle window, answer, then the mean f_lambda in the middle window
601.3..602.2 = -0.09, 18.8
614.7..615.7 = -0.05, 20.5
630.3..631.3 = 0.10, 19.9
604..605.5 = -0.28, 21.1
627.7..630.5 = 0.51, 17.8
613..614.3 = -0.21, 22.3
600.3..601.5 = -0.09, 18.3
